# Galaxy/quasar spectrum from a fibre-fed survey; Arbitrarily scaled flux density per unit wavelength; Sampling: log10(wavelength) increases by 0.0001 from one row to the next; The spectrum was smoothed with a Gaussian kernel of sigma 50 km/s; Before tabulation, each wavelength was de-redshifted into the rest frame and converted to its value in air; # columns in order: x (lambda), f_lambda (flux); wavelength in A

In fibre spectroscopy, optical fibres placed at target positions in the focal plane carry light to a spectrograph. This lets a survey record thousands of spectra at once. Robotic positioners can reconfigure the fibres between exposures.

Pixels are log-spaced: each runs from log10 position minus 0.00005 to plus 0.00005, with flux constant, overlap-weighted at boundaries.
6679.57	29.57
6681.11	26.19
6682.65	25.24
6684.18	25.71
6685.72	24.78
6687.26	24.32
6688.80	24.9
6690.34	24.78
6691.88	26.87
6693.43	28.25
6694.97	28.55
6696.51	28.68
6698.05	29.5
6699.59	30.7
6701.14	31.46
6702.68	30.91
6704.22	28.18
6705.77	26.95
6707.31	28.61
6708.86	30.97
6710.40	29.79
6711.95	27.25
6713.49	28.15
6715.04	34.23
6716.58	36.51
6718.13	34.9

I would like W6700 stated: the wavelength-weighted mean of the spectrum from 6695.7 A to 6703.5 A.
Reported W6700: 30.3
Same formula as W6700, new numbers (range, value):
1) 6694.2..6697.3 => 28.7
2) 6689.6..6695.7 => 27.1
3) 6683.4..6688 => 25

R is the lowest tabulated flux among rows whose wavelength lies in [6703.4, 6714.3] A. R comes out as 26.95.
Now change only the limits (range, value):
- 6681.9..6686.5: 24.78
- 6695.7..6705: 28.18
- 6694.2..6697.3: 28.55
